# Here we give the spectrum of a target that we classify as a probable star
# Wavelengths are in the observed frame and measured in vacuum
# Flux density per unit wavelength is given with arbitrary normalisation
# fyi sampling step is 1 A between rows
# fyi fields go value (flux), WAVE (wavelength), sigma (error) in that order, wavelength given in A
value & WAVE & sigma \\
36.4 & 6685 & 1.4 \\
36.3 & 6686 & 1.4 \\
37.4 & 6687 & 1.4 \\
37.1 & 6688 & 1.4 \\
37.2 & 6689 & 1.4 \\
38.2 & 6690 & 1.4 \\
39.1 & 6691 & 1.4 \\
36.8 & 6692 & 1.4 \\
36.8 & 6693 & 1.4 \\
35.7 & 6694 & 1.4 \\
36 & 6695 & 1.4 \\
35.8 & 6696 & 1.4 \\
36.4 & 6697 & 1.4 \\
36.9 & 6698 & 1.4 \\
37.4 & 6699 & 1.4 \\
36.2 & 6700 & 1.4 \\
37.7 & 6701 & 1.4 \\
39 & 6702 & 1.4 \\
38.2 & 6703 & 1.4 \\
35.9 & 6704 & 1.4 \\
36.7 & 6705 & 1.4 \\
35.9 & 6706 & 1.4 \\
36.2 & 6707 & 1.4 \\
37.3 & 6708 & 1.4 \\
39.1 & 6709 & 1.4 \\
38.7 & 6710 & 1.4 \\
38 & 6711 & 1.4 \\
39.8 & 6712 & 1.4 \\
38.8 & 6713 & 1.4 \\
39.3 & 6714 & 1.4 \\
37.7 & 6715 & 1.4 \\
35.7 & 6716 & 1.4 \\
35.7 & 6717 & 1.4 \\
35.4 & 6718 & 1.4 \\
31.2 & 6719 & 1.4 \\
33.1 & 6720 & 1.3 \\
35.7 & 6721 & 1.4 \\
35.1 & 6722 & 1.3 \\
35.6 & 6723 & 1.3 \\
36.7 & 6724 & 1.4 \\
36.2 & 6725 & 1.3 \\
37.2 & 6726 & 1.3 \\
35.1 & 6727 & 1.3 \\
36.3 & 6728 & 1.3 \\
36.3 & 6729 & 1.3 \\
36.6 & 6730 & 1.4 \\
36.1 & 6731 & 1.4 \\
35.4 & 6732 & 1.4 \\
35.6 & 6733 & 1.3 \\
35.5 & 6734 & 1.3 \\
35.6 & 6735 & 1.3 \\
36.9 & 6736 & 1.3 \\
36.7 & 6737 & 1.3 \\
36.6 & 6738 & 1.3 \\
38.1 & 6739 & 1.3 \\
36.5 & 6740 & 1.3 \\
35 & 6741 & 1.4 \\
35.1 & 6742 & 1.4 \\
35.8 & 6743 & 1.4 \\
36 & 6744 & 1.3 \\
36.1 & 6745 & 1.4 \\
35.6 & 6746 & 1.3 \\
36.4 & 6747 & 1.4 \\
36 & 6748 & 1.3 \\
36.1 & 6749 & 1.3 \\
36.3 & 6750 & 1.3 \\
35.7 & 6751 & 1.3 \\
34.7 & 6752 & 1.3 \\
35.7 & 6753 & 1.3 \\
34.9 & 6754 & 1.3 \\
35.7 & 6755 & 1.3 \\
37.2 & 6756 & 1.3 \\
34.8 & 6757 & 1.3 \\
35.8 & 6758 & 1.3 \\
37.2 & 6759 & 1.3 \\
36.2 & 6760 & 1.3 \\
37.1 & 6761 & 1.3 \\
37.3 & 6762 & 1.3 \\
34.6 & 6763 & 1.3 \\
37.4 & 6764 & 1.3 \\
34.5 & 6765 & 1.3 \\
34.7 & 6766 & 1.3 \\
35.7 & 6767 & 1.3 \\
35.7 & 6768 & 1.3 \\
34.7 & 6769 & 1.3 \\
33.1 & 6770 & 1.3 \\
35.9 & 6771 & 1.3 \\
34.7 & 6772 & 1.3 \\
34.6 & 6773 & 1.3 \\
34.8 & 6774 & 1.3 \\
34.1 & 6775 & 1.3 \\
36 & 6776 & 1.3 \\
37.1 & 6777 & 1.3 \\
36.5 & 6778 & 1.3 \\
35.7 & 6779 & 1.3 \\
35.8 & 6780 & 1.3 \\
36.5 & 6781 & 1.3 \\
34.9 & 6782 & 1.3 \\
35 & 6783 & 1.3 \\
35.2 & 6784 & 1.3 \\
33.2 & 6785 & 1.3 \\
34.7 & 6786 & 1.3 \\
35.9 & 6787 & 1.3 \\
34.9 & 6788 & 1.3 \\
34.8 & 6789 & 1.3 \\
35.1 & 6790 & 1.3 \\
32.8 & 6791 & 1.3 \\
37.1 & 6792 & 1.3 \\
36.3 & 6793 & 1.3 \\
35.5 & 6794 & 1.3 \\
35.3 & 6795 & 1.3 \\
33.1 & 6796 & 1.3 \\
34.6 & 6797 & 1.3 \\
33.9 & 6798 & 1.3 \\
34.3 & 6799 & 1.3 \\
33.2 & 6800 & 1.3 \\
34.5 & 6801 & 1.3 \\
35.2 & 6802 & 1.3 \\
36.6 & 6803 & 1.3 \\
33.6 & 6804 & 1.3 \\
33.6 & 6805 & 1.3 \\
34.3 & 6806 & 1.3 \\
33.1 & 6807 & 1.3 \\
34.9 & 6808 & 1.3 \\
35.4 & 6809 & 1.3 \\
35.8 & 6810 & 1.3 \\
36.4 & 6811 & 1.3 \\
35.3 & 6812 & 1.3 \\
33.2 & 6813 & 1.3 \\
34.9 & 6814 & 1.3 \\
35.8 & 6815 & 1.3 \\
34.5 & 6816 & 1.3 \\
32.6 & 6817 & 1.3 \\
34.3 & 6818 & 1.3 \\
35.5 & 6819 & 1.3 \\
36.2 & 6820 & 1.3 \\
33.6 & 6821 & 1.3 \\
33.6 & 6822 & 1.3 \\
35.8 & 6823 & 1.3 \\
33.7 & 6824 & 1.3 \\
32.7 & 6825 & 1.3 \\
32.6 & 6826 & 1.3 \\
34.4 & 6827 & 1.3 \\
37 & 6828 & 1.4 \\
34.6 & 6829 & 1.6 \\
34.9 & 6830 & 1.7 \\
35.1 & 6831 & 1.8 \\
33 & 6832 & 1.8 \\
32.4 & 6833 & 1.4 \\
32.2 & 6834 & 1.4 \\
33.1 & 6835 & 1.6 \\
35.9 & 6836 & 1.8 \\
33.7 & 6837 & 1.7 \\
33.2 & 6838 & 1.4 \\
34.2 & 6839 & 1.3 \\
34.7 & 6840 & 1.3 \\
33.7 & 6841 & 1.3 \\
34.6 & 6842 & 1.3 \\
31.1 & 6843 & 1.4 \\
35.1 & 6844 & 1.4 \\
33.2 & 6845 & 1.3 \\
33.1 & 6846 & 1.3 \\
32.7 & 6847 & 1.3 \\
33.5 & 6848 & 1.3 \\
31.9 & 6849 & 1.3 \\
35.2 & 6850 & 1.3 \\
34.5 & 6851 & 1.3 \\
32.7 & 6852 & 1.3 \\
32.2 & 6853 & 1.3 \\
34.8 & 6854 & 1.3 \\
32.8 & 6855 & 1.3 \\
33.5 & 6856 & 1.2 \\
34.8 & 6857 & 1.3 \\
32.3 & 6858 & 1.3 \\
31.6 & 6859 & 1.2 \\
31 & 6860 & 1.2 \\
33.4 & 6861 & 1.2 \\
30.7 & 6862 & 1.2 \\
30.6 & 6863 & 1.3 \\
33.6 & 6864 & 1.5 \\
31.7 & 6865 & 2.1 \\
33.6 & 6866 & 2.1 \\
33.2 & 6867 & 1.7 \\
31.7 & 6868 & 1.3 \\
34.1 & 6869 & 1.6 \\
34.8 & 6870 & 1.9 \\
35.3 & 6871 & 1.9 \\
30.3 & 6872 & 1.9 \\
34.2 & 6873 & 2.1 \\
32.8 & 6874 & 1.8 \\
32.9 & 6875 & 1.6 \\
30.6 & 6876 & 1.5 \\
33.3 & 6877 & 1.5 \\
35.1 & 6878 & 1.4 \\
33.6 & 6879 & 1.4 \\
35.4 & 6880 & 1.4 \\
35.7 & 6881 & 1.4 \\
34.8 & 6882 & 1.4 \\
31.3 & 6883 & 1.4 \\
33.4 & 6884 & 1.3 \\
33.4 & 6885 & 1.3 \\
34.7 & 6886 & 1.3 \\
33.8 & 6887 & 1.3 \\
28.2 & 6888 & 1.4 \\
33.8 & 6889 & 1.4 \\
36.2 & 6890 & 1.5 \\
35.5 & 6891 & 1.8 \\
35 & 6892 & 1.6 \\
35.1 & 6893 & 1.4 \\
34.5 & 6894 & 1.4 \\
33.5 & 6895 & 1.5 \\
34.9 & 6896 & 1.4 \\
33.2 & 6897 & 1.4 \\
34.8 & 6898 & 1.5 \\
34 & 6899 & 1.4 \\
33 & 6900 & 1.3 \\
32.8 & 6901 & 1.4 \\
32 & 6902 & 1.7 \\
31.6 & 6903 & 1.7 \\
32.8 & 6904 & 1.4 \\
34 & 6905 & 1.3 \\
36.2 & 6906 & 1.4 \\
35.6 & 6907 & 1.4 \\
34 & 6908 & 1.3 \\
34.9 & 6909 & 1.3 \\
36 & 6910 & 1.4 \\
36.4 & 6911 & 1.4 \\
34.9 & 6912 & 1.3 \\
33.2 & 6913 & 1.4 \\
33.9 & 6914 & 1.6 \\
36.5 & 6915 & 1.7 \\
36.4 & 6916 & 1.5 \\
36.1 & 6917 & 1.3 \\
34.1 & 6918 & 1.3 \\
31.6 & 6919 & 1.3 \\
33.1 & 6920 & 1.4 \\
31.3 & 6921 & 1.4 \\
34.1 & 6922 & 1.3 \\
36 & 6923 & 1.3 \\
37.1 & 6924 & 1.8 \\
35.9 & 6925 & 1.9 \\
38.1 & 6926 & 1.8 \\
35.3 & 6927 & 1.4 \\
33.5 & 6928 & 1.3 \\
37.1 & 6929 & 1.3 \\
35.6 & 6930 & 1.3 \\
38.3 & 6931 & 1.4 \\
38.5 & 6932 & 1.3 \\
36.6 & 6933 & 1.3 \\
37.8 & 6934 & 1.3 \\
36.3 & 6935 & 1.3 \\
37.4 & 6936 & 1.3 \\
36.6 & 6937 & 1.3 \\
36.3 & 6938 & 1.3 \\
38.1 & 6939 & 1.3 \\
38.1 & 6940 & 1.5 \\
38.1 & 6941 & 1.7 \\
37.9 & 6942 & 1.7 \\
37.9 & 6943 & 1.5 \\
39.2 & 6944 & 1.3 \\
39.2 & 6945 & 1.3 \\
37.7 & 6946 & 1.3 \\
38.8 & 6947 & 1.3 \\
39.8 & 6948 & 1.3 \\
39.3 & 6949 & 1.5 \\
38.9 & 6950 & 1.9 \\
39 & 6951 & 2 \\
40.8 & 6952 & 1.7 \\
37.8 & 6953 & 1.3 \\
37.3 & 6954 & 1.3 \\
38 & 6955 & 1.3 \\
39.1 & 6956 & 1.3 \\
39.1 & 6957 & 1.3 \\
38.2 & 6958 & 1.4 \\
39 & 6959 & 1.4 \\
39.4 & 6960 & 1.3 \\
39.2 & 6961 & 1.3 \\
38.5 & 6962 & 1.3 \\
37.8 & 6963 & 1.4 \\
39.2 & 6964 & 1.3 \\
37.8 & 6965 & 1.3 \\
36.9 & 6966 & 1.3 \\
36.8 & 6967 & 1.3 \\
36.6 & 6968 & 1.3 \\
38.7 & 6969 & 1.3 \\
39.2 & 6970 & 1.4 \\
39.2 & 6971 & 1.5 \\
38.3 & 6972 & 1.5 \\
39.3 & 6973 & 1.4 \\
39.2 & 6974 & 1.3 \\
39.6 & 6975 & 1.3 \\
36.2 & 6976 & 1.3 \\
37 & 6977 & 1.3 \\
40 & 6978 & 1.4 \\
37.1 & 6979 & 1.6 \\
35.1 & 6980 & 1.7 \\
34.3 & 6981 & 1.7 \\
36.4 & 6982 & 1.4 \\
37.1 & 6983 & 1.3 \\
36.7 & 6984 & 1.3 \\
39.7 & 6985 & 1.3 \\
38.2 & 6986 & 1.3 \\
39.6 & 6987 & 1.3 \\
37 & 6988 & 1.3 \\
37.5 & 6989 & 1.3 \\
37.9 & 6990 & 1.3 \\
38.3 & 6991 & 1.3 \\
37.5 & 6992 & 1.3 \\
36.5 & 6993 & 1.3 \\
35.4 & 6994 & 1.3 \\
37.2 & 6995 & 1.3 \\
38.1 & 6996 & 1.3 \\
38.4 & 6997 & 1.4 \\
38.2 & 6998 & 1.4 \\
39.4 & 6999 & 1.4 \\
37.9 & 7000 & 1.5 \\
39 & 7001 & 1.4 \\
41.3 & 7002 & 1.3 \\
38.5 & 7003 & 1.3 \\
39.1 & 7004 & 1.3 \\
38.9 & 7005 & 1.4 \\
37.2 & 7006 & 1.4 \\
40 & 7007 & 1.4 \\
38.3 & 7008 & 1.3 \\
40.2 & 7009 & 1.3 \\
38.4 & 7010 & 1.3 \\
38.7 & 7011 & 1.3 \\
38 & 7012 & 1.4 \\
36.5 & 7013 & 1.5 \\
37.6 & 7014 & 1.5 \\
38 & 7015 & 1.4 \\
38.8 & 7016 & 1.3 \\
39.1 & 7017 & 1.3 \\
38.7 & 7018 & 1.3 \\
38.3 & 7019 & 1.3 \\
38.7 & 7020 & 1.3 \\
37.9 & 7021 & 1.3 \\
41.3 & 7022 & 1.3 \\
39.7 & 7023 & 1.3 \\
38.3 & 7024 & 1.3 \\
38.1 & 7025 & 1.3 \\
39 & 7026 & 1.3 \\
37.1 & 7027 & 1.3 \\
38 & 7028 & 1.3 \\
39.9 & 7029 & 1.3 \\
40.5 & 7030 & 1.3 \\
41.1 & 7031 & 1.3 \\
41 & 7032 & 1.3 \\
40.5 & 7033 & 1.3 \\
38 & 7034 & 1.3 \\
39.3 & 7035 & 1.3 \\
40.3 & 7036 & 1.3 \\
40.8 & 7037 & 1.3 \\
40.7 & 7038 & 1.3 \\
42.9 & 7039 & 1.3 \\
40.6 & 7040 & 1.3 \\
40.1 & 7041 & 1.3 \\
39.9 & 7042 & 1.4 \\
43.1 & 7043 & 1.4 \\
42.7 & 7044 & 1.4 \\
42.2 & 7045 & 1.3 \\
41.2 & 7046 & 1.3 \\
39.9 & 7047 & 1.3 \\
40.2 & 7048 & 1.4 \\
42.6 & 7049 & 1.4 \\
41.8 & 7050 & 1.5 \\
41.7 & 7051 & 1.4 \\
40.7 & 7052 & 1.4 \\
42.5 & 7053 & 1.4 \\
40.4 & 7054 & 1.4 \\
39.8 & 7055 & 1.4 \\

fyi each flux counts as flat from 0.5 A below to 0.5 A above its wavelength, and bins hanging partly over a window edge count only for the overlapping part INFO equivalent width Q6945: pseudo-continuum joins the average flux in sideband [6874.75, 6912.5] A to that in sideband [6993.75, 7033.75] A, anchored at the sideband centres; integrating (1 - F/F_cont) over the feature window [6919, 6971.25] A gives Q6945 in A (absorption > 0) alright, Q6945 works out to -2.2 A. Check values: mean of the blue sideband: 34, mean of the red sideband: 38.8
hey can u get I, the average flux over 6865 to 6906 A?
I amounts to 33.6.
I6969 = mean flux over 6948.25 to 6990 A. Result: 38.2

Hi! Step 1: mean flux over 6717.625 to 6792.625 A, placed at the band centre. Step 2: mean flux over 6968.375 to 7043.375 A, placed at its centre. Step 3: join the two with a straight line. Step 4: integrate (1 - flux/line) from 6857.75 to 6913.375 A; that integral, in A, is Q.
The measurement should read 5.4 A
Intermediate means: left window 35.6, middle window 33.6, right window 38.7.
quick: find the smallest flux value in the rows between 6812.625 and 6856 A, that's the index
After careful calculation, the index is 31.1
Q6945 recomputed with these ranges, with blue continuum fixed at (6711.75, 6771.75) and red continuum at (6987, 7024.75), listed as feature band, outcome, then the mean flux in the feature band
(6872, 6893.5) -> 2.1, 33.7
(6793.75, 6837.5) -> 2.7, 34.4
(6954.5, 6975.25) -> -0.3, 38.5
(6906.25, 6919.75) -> 1.0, 34.9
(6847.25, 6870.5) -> 2.6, 33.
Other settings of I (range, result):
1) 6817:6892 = 33.5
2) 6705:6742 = 36.4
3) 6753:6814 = 35.2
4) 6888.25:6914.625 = 34.3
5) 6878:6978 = 36.2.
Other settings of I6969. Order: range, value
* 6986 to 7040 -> 38.8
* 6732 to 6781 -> 35.8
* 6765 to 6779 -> 35.2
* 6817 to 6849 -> 33.9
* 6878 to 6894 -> 34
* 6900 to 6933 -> 34.9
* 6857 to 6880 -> 32.8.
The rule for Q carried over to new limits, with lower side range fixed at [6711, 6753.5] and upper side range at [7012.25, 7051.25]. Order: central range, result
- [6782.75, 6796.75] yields 0.7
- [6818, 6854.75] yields 3.4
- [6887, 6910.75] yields 2.6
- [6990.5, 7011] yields 0.6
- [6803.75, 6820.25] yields 1.1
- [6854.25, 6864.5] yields 1.4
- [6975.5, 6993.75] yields 0.9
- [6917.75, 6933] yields 1.3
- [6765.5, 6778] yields 0.5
